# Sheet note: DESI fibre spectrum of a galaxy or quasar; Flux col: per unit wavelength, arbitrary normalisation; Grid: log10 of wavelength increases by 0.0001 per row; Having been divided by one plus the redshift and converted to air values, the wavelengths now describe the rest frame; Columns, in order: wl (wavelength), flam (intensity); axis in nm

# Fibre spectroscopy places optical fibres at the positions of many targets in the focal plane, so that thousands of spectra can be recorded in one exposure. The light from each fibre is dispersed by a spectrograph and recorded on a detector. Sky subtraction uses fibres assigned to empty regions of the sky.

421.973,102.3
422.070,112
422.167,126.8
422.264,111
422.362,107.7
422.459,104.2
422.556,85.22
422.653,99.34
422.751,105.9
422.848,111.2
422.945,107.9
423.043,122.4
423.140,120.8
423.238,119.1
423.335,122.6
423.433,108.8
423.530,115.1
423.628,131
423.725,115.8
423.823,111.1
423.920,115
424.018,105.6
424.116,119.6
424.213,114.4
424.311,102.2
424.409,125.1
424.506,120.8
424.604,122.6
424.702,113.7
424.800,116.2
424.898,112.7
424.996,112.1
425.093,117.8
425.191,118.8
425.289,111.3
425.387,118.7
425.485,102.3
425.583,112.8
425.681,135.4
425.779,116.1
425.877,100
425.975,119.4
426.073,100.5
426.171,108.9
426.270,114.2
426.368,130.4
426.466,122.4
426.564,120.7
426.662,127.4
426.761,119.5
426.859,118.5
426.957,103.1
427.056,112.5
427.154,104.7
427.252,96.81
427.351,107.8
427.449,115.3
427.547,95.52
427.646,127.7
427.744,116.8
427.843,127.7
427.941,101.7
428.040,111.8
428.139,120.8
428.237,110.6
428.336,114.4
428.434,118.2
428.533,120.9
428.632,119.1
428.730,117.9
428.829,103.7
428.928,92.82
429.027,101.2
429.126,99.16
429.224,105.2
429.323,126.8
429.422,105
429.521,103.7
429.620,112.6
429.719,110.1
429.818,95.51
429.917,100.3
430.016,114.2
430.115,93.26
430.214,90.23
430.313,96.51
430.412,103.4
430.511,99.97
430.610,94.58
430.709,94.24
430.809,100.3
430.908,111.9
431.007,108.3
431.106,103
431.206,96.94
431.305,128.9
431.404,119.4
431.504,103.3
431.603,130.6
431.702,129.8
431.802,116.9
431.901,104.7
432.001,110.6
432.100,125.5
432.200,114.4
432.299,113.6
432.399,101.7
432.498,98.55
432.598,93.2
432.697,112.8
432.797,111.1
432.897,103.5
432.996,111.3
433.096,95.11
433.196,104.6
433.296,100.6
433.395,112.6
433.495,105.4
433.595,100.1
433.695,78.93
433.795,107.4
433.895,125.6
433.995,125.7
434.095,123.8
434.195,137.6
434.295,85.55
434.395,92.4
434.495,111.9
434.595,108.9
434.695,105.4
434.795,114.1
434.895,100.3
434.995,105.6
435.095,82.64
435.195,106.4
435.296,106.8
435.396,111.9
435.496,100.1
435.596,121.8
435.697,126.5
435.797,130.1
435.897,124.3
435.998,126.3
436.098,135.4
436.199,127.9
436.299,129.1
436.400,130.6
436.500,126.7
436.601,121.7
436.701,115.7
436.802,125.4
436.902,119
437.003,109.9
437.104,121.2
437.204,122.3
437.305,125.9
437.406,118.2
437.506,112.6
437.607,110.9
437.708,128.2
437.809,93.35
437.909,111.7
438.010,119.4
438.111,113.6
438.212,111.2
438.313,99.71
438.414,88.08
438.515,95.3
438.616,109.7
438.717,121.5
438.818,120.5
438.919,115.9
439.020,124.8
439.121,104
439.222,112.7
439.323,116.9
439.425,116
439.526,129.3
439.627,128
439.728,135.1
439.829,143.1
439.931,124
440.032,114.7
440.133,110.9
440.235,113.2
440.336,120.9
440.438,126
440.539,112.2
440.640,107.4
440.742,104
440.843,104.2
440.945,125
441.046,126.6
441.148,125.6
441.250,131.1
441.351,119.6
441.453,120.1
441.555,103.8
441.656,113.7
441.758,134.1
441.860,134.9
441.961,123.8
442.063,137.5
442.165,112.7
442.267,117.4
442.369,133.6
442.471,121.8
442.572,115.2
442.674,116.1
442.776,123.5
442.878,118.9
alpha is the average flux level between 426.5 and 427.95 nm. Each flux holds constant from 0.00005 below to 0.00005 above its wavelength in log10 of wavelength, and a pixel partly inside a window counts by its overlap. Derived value 113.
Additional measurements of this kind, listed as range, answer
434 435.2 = 107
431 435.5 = 109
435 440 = 117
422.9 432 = 112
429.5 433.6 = 107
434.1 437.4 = 116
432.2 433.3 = 105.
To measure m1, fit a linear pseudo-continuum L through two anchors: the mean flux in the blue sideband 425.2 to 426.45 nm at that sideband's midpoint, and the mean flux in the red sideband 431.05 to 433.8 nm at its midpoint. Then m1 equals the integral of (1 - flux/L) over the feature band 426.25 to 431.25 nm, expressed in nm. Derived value 0.13 nm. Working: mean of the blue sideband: 115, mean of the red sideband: 108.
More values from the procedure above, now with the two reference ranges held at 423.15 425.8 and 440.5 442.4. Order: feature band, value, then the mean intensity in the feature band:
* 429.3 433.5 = 0.38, 107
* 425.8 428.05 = 0.07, 113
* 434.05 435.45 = 0.14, 107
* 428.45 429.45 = 0.07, 110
